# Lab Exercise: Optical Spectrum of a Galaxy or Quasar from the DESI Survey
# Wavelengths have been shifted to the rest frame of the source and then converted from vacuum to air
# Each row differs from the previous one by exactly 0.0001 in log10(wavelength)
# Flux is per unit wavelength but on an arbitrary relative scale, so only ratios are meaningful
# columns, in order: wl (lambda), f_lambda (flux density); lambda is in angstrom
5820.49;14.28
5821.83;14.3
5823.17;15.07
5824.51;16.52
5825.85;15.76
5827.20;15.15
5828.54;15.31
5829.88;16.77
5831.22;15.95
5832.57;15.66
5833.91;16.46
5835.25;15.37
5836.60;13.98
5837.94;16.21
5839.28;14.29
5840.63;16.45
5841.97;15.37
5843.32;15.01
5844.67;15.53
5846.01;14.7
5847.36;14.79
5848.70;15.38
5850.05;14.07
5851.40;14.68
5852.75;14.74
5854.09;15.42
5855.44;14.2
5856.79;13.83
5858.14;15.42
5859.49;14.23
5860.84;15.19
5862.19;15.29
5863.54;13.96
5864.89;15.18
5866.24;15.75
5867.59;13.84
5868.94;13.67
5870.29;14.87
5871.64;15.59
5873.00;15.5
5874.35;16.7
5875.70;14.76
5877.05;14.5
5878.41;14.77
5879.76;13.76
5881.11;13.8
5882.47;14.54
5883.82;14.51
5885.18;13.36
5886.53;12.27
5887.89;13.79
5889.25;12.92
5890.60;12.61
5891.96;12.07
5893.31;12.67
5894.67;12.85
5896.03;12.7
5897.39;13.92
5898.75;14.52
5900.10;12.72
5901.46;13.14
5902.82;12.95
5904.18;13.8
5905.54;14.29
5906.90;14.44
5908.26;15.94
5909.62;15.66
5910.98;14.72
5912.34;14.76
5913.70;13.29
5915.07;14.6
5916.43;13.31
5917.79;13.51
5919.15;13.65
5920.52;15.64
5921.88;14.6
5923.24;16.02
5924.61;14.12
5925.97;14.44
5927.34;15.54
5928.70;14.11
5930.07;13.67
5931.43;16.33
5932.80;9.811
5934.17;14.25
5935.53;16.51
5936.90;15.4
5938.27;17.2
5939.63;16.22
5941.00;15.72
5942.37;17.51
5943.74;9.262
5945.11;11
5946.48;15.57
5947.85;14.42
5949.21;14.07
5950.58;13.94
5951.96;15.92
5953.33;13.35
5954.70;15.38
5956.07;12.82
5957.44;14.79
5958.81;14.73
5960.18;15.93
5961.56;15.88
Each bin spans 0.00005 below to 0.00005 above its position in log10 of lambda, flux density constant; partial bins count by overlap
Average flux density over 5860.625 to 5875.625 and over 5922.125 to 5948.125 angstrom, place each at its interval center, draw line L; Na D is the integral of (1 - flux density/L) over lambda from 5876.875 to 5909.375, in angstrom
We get 2.7 angstrom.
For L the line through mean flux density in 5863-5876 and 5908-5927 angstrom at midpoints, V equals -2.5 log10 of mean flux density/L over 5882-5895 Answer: 0.13 mag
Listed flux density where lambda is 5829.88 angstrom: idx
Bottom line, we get 16.77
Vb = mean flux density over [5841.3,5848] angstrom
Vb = 15.1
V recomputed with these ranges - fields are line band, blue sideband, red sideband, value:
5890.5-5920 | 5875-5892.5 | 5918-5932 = 0.038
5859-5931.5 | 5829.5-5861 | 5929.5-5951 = 0.040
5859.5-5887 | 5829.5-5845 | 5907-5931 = 0.039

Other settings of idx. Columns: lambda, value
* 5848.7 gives 15.38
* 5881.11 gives 13.8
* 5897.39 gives 13.92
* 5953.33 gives 13.35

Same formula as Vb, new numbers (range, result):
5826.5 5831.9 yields 15.8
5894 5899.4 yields 13.5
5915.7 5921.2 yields 14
